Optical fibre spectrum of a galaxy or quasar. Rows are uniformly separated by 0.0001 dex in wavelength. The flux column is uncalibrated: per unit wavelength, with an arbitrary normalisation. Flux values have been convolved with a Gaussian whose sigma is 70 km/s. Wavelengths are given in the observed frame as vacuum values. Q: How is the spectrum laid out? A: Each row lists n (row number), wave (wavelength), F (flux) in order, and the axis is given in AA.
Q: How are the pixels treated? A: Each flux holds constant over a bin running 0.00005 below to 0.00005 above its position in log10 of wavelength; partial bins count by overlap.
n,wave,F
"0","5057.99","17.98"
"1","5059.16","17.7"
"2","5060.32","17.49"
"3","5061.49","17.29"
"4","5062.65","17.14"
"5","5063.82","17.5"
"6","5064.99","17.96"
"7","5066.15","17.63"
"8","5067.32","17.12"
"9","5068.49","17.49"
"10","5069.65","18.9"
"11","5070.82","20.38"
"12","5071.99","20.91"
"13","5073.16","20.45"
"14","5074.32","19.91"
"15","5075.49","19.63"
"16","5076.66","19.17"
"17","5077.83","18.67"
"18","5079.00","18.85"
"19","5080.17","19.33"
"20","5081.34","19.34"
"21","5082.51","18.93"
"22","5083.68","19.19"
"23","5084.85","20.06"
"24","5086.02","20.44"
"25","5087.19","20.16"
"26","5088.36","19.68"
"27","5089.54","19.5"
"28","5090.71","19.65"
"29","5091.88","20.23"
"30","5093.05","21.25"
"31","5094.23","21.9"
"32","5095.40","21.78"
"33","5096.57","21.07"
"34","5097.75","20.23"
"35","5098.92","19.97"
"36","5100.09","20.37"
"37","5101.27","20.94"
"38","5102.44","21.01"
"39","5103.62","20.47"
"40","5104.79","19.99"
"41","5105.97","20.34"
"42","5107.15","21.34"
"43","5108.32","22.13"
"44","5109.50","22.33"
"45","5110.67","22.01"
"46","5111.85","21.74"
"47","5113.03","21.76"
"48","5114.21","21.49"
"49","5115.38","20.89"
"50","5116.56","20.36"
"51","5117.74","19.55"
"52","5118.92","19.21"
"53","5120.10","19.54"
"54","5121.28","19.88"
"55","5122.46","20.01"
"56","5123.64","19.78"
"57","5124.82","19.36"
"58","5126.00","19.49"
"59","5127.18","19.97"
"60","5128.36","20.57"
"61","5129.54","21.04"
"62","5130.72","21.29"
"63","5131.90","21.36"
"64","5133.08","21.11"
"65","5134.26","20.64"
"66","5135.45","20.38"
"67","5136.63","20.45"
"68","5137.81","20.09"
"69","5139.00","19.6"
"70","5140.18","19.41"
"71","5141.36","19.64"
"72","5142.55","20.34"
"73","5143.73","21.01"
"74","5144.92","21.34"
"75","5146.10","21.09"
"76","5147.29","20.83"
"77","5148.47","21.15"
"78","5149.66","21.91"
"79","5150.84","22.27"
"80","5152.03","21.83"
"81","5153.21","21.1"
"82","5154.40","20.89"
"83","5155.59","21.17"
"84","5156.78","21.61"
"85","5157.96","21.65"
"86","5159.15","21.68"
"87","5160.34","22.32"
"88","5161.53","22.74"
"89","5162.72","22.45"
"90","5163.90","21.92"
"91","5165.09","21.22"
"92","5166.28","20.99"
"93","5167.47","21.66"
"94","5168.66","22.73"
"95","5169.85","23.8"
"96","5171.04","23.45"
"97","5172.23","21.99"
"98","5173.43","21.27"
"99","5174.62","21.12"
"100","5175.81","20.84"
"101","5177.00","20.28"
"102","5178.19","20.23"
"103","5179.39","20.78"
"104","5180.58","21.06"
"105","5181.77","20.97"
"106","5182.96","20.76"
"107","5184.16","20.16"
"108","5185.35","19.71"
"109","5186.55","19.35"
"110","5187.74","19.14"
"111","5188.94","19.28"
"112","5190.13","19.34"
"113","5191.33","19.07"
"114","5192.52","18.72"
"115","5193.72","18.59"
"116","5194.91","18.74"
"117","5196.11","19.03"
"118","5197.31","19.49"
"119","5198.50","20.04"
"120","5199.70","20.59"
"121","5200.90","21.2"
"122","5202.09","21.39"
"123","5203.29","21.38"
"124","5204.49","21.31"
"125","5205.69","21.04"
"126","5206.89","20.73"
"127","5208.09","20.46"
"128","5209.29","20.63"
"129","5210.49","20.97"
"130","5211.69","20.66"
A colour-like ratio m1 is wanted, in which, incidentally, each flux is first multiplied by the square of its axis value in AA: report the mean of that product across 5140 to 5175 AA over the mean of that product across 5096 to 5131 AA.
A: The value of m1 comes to 1.07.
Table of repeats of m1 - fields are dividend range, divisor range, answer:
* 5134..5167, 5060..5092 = 1.14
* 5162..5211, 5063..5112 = 1.08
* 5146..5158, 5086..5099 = 1.07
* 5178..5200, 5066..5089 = 1.06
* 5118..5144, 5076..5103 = 1.02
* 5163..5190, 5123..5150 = 1.04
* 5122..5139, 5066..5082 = 1.09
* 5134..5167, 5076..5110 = 1.07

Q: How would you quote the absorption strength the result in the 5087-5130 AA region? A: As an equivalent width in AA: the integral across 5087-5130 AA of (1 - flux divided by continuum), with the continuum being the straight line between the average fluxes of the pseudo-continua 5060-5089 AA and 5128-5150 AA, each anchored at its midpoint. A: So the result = -1.5 AA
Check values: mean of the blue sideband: 19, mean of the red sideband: 20.7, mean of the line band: 20.6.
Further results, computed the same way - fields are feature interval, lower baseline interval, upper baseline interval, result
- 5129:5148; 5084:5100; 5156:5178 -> 0.6 AA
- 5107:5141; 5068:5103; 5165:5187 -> -0.1 AA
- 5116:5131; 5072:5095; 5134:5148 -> 0.2 AA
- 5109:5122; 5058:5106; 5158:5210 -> -0.6 AA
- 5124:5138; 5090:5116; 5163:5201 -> 0.3 AA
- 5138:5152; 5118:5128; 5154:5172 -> 0.1 AA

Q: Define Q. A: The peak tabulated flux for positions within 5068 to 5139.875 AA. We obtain 22.33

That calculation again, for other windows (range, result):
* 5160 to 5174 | 23.8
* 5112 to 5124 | 21.76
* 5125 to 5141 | 21.36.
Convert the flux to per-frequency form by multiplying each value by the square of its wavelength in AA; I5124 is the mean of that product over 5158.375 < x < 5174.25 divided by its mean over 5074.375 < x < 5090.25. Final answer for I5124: 1.18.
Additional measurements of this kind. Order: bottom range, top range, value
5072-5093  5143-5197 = 1.10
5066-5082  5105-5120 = 1.11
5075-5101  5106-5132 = 1.05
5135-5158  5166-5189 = 1.02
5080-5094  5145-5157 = 1.10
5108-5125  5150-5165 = 1.07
